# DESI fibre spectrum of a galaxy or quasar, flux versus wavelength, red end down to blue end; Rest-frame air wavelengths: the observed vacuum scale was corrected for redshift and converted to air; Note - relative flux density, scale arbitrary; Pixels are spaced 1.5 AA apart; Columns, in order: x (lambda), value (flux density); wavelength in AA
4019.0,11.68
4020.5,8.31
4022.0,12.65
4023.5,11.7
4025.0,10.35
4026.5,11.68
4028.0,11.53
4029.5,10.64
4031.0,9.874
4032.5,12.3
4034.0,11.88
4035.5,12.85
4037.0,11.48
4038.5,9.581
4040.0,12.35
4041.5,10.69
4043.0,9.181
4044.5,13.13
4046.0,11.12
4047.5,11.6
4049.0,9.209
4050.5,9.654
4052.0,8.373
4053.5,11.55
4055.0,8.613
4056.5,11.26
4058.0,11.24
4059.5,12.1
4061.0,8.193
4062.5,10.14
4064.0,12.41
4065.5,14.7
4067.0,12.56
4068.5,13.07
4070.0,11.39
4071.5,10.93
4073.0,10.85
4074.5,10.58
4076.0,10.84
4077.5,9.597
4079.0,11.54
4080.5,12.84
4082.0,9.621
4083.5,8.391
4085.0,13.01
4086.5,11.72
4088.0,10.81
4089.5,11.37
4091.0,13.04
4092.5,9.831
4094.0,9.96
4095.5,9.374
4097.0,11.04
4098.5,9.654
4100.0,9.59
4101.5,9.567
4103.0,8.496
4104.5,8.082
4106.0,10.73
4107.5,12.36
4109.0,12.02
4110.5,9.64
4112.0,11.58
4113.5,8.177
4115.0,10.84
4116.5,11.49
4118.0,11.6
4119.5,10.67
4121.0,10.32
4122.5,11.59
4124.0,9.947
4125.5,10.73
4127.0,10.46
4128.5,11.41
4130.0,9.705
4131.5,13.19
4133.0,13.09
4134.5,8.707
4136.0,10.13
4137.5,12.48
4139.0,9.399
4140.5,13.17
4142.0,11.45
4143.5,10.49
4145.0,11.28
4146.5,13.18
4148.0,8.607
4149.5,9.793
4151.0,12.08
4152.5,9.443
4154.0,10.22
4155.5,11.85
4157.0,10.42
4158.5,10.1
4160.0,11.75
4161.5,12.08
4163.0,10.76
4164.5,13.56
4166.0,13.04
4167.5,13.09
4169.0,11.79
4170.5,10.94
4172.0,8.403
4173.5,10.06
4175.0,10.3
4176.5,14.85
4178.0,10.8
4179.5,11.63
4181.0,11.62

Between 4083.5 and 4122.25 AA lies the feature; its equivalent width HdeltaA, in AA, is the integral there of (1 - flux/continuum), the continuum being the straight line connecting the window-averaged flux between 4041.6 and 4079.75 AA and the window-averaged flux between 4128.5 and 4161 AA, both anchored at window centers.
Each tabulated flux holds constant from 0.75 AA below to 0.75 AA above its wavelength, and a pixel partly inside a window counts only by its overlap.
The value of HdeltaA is 1.4 AA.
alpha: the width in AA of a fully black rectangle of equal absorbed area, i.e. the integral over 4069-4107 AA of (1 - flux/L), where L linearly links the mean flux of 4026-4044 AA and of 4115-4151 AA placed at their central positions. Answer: 1.9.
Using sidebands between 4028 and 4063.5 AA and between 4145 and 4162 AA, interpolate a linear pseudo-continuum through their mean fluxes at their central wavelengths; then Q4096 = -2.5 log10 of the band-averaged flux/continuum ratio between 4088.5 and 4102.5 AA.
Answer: 0.05 mag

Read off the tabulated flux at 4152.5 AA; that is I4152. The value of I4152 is 9.443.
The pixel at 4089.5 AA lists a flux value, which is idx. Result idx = 11.37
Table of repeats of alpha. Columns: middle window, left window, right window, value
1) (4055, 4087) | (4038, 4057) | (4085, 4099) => -1.5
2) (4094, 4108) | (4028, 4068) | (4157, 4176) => 1.7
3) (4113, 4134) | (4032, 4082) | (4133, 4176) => 0.3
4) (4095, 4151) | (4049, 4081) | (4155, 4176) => 2.6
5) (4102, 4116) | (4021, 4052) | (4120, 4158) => 0.9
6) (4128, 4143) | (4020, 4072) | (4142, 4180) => -0.1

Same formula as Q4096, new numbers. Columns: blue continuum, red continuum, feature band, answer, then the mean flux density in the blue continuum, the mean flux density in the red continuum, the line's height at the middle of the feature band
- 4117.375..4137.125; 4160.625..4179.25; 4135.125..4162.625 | 0.03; 10.9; 11.6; 11.3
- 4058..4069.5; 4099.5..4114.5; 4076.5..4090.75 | -0.01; 11.8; 10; 11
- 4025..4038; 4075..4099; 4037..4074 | 0.01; 11.4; 10.8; 11.2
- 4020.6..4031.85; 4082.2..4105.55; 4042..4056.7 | 0.04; 11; 10.3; 10.8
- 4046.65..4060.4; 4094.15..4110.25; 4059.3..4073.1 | -0.13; 10.4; 10.1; 10.3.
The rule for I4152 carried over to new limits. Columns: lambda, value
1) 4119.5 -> 10.67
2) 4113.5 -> 8.177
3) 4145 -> 11.28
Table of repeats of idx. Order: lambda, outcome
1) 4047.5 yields 11.6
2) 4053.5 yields 11.55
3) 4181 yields 11.62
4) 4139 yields 9.399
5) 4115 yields 10.84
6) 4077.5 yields 9.597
